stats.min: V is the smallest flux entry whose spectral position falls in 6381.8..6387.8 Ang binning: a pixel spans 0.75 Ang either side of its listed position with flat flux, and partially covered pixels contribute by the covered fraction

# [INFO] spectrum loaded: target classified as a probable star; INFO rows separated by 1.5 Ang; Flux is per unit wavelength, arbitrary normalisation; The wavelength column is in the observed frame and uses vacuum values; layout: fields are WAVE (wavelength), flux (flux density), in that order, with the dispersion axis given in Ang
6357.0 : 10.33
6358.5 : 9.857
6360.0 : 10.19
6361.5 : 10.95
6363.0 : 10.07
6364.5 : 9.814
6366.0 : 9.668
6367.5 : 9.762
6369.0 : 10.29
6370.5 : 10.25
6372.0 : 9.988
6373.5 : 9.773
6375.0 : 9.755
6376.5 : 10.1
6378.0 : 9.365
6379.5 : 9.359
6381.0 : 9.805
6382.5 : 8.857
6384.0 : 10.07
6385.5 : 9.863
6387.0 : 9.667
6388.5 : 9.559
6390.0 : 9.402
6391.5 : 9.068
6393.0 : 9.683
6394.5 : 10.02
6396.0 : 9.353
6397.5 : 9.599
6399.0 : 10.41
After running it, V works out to 8.857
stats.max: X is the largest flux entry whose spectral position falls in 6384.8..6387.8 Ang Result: 9.863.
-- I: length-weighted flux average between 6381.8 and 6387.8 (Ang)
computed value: 9.62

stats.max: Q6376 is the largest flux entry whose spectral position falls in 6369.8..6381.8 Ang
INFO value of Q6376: 10.25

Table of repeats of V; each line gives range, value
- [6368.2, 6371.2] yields 10.25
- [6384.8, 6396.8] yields 9.068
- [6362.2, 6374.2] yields 9.668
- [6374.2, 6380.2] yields 9.359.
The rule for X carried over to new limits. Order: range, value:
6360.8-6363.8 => 10.95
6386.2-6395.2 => 10.02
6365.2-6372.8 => 10.29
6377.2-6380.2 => 9.365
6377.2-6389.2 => 10.07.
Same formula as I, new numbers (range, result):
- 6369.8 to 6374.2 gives 10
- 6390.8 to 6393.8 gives 9.39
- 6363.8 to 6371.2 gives 9.96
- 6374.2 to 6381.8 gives 9.67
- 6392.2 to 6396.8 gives 9.68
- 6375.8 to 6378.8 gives 9.72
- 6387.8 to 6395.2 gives 9.54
